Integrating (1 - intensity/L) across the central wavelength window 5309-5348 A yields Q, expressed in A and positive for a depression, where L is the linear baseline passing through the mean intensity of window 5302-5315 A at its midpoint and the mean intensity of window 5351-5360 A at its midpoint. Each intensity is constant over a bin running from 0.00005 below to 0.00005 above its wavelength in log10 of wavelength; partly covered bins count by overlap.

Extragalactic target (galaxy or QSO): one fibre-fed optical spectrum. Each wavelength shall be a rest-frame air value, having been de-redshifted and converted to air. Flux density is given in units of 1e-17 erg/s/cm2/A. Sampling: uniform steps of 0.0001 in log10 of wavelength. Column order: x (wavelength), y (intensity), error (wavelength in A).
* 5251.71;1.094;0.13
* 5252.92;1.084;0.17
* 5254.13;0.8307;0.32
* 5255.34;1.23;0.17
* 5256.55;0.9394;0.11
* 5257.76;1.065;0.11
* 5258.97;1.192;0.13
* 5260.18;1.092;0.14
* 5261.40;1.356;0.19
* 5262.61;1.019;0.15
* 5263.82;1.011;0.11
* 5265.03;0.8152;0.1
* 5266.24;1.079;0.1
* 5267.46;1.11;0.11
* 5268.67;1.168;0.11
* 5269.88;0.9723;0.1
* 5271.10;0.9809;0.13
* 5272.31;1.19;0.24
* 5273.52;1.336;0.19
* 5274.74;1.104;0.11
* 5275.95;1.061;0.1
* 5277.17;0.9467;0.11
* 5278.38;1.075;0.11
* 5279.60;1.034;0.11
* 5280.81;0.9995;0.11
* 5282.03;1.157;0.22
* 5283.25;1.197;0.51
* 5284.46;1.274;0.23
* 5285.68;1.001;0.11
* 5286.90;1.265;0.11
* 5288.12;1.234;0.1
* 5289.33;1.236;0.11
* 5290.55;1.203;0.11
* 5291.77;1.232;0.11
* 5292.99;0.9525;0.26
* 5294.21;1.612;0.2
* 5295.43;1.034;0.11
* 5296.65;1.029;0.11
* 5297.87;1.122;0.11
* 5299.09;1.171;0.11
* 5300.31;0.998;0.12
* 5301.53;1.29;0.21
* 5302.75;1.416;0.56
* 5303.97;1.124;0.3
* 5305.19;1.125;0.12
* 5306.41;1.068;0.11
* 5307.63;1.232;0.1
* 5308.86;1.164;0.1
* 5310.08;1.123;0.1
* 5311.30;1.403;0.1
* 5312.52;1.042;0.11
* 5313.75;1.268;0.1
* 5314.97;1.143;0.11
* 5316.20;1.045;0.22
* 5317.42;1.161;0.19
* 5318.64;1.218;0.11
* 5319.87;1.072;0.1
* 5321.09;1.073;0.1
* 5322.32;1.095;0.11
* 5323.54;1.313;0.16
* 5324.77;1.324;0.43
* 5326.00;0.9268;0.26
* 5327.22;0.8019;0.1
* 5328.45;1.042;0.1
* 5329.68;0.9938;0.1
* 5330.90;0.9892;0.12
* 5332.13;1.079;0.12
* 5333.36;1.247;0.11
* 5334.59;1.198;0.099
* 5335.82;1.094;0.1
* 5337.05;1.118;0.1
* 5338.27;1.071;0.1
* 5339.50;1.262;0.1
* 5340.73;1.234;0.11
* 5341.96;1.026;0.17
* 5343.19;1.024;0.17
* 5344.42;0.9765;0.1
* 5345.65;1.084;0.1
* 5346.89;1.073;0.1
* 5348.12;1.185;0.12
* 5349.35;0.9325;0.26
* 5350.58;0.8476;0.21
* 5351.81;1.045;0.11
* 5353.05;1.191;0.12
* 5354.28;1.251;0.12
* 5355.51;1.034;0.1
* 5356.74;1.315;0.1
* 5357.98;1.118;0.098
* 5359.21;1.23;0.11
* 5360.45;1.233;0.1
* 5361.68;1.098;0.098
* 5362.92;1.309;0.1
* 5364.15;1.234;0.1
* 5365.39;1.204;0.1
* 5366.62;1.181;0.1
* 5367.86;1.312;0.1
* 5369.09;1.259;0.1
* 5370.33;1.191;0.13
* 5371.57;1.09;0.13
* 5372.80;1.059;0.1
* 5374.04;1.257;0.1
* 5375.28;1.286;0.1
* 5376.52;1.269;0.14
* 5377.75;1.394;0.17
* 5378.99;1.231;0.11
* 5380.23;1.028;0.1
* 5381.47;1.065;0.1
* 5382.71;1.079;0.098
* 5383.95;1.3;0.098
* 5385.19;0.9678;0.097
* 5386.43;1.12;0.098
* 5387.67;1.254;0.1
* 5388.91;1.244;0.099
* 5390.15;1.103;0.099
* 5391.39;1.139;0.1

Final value 2.2 A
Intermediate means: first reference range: 1.2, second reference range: 1.16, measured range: 1.12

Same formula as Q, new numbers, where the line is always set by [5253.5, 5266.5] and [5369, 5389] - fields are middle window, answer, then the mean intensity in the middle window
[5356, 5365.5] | -0.5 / 1.22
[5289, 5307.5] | -1.3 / 1.17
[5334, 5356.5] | 1.0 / 1.1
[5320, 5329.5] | 0.4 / 1.08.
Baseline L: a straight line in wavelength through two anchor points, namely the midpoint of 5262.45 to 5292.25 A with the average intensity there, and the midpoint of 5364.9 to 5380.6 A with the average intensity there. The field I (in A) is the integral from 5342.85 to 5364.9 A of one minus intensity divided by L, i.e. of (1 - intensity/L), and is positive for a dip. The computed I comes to 1.3 A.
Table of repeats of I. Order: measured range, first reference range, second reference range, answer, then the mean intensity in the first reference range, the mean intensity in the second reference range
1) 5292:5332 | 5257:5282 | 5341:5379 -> -0.7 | 1.08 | 1.16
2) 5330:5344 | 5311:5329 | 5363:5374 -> 0.4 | 1.12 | 1.2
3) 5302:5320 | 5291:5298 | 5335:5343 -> -0.4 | 1.17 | 1.13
